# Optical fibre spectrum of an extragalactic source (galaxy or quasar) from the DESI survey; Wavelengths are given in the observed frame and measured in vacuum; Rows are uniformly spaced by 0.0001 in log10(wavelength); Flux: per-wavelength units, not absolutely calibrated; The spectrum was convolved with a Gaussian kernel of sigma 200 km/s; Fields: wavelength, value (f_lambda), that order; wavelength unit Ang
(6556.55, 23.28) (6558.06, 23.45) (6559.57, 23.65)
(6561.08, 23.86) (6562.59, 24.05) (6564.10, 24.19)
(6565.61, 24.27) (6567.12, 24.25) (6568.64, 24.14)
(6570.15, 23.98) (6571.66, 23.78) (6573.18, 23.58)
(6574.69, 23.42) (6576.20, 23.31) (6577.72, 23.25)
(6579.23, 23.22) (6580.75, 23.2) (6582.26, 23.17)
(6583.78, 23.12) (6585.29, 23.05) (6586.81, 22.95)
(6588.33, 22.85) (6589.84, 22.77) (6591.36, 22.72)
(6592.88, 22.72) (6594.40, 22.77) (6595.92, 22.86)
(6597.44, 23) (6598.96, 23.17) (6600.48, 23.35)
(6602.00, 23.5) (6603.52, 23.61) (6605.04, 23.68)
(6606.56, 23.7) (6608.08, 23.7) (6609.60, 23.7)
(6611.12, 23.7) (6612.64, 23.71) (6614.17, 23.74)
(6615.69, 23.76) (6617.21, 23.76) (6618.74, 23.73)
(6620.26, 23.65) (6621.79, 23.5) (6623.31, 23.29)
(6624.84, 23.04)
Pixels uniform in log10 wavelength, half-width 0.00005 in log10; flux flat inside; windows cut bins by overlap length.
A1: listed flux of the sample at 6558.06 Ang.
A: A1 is 23.45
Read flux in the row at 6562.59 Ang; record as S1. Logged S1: 24.05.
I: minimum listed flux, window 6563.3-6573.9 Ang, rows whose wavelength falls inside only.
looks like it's 23.58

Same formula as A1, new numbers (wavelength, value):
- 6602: 23.5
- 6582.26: 23.17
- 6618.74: 23.73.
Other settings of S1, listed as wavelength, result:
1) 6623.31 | 23.29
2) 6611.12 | 23.7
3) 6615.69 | 23.76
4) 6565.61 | 24.27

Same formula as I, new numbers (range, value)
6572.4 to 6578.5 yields 23.25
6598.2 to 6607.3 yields 23.17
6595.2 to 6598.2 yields 22.86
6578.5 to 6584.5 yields 23.12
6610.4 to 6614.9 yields 23.7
